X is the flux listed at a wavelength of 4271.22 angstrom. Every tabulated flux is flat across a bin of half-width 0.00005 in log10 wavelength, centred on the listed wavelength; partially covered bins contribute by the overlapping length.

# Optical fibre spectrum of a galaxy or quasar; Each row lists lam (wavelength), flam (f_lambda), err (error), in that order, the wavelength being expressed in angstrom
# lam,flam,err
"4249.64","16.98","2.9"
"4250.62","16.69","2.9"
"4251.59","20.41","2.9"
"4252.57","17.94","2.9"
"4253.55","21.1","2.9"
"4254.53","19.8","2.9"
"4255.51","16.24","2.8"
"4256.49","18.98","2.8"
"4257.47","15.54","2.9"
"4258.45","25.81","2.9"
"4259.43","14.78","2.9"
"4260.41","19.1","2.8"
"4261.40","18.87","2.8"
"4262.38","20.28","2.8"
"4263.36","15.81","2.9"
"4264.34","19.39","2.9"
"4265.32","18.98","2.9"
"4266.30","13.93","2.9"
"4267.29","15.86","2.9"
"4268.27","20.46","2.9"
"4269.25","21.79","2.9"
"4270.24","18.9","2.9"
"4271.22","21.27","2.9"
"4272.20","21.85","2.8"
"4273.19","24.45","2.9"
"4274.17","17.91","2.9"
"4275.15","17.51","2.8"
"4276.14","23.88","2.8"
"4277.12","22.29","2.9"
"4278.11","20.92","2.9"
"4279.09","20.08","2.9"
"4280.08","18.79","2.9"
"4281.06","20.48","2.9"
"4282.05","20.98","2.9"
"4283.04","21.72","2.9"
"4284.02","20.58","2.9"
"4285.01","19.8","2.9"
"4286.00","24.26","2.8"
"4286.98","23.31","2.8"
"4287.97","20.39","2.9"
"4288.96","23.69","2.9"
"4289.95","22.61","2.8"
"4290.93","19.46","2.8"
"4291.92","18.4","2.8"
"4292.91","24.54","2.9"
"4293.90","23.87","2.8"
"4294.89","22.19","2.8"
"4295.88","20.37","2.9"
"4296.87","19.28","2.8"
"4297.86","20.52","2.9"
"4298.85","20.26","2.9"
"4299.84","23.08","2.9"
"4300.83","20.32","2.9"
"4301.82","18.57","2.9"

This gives 21.27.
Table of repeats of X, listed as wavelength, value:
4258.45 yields 25.81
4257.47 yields 15.54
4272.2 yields 21.85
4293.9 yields 23.87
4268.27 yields 20.46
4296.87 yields 19.28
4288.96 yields 23.69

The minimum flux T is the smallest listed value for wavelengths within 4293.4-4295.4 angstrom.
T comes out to 22.19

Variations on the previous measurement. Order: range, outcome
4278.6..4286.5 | 18.79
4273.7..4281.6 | 17.51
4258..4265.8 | 14.78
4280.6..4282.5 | 20.48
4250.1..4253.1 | 16.69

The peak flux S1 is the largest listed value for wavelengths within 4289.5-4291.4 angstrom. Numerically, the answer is 22.61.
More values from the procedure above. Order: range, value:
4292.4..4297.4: 24.54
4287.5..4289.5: 23.69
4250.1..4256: 21.1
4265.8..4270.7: 21.79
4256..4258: 18.98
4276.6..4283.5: 22.29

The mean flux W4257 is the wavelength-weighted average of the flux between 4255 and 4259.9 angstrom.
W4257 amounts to 18.3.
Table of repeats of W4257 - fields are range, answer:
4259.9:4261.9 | 18.9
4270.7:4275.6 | 20.7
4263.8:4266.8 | 17.4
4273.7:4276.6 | 19.7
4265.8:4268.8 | 16.8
